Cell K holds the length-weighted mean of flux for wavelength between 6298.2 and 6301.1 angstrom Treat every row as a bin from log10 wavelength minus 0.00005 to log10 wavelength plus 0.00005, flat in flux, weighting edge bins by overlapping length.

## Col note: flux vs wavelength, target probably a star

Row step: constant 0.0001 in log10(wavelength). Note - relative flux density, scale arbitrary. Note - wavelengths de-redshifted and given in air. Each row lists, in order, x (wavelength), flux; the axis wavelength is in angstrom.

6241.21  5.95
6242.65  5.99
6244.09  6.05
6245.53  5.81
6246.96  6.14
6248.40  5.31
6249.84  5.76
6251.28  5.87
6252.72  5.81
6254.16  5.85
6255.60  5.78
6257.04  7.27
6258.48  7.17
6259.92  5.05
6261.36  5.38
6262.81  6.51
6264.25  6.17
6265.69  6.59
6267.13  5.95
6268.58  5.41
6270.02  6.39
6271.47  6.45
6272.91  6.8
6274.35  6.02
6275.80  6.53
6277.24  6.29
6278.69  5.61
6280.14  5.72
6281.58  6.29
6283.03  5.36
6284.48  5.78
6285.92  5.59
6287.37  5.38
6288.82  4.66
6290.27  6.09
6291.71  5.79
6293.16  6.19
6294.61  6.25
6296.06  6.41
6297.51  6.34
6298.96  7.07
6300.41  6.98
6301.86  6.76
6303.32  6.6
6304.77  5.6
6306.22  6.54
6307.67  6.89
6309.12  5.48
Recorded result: 7.02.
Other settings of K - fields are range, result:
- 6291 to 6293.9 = 5.99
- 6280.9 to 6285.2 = 5.8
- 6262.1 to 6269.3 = 6.13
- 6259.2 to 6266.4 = 5.94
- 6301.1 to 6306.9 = 6.37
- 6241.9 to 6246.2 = 5.94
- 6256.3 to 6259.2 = 7.21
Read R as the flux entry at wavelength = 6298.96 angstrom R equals 7.07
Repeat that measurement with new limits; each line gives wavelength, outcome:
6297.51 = 6.34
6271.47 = 6.45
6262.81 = 6.51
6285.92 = 5.59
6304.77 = 5.6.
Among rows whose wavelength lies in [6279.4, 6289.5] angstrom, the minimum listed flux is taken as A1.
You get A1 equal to 4.66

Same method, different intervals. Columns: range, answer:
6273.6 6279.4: 5.61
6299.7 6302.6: 6.76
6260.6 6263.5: 5.38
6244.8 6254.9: 5.31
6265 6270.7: 5.41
